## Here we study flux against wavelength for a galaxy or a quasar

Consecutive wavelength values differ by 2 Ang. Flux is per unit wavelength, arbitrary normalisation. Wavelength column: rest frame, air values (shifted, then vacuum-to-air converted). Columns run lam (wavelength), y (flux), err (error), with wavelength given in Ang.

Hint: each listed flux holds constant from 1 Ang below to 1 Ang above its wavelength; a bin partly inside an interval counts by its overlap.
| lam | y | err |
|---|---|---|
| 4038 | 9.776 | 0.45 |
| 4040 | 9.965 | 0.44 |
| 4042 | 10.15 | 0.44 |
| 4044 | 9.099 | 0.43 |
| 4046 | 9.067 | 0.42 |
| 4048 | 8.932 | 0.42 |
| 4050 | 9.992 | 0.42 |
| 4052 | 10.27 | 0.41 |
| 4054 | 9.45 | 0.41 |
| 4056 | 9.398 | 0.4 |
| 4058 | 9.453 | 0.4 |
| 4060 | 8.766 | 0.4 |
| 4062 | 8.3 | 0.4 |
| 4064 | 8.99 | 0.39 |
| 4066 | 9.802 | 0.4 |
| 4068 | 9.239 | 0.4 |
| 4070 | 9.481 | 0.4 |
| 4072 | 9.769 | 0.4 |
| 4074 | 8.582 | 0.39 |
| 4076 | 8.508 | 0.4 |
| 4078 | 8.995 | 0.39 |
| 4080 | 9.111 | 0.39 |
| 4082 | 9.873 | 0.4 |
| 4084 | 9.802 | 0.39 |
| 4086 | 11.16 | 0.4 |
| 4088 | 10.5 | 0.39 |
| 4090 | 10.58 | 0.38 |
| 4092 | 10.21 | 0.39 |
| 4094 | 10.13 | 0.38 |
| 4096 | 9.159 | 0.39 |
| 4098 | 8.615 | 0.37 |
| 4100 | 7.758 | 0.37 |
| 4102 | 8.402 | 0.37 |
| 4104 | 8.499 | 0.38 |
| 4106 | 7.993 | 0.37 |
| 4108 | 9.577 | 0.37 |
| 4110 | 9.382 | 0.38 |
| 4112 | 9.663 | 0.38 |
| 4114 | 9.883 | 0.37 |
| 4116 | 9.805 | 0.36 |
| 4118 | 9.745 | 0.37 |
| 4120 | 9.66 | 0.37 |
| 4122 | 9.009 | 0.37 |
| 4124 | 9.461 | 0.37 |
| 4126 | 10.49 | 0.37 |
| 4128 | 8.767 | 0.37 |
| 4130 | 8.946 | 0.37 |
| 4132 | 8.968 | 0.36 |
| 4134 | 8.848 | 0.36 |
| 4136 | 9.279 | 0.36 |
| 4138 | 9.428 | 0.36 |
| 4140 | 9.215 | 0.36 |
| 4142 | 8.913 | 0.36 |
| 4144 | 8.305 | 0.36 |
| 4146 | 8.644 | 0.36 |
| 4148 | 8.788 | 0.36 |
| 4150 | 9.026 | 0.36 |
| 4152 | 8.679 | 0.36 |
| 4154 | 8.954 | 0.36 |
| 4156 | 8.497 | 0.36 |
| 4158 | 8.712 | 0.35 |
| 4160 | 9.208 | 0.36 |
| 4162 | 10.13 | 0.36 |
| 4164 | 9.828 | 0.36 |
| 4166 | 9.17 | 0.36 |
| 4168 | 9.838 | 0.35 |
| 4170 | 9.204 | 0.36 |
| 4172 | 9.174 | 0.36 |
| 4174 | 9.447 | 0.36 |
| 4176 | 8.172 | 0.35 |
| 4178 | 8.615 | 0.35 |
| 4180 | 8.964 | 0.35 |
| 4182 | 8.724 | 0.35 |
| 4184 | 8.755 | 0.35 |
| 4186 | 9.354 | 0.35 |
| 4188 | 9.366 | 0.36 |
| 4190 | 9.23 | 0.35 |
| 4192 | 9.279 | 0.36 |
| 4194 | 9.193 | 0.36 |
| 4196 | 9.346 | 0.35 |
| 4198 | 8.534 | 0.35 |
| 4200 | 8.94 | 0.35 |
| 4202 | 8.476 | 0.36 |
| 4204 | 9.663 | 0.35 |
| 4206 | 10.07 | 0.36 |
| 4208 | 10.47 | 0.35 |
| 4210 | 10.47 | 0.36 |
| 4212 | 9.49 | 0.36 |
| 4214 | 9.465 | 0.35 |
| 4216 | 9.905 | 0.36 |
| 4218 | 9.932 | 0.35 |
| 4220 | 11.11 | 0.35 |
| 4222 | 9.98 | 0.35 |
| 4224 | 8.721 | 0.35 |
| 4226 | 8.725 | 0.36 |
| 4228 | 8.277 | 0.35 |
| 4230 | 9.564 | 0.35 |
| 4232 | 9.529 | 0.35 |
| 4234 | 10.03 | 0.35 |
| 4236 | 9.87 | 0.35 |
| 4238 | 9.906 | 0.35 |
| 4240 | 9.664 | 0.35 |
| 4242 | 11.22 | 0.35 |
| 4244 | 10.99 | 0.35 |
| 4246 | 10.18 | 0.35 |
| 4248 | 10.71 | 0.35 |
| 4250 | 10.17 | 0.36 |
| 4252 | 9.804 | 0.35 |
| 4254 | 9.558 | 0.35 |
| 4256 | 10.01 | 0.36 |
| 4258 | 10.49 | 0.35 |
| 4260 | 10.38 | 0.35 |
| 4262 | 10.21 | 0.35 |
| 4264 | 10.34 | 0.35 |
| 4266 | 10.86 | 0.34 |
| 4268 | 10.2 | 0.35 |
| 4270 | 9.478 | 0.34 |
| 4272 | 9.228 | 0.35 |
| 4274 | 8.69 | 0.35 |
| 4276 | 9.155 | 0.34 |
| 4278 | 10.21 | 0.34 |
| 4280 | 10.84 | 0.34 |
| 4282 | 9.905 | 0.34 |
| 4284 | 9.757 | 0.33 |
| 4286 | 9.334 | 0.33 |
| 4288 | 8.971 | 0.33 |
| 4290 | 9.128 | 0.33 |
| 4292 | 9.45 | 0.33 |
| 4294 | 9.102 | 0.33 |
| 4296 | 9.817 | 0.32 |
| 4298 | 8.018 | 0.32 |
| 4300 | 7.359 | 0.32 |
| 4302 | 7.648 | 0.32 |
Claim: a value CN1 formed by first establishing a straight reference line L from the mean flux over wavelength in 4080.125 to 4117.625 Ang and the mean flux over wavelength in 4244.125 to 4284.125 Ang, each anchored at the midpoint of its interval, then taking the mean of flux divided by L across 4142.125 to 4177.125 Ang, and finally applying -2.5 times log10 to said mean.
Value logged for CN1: 0.076 mag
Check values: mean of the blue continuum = 9.49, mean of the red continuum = 10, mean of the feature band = 9.04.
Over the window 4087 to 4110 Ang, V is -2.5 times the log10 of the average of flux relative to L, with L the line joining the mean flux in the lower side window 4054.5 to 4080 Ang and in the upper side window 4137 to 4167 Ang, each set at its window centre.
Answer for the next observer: -0.02 mag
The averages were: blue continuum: 9.11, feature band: 9.23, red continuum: 9.03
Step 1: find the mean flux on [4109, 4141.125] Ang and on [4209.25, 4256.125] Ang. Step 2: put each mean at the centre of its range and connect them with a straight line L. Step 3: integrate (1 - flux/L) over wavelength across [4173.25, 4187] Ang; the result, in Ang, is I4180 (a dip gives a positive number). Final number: 1.1 Ang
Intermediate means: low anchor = 9.41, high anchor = 9.88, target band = 8.85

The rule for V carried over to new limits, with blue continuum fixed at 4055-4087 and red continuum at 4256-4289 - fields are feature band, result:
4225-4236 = 0.06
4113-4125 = -0.02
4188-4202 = 0.07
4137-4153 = 0.08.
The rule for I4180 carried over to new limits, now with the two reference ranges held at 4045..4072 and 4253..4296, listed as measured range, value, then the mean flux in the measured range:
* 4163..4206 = 2.07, 9.13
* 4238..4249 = -0.88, 10.5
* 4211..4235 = 0.27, 9.56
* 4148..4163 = 0.82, 9.01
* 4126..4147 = 1.08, 9.01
